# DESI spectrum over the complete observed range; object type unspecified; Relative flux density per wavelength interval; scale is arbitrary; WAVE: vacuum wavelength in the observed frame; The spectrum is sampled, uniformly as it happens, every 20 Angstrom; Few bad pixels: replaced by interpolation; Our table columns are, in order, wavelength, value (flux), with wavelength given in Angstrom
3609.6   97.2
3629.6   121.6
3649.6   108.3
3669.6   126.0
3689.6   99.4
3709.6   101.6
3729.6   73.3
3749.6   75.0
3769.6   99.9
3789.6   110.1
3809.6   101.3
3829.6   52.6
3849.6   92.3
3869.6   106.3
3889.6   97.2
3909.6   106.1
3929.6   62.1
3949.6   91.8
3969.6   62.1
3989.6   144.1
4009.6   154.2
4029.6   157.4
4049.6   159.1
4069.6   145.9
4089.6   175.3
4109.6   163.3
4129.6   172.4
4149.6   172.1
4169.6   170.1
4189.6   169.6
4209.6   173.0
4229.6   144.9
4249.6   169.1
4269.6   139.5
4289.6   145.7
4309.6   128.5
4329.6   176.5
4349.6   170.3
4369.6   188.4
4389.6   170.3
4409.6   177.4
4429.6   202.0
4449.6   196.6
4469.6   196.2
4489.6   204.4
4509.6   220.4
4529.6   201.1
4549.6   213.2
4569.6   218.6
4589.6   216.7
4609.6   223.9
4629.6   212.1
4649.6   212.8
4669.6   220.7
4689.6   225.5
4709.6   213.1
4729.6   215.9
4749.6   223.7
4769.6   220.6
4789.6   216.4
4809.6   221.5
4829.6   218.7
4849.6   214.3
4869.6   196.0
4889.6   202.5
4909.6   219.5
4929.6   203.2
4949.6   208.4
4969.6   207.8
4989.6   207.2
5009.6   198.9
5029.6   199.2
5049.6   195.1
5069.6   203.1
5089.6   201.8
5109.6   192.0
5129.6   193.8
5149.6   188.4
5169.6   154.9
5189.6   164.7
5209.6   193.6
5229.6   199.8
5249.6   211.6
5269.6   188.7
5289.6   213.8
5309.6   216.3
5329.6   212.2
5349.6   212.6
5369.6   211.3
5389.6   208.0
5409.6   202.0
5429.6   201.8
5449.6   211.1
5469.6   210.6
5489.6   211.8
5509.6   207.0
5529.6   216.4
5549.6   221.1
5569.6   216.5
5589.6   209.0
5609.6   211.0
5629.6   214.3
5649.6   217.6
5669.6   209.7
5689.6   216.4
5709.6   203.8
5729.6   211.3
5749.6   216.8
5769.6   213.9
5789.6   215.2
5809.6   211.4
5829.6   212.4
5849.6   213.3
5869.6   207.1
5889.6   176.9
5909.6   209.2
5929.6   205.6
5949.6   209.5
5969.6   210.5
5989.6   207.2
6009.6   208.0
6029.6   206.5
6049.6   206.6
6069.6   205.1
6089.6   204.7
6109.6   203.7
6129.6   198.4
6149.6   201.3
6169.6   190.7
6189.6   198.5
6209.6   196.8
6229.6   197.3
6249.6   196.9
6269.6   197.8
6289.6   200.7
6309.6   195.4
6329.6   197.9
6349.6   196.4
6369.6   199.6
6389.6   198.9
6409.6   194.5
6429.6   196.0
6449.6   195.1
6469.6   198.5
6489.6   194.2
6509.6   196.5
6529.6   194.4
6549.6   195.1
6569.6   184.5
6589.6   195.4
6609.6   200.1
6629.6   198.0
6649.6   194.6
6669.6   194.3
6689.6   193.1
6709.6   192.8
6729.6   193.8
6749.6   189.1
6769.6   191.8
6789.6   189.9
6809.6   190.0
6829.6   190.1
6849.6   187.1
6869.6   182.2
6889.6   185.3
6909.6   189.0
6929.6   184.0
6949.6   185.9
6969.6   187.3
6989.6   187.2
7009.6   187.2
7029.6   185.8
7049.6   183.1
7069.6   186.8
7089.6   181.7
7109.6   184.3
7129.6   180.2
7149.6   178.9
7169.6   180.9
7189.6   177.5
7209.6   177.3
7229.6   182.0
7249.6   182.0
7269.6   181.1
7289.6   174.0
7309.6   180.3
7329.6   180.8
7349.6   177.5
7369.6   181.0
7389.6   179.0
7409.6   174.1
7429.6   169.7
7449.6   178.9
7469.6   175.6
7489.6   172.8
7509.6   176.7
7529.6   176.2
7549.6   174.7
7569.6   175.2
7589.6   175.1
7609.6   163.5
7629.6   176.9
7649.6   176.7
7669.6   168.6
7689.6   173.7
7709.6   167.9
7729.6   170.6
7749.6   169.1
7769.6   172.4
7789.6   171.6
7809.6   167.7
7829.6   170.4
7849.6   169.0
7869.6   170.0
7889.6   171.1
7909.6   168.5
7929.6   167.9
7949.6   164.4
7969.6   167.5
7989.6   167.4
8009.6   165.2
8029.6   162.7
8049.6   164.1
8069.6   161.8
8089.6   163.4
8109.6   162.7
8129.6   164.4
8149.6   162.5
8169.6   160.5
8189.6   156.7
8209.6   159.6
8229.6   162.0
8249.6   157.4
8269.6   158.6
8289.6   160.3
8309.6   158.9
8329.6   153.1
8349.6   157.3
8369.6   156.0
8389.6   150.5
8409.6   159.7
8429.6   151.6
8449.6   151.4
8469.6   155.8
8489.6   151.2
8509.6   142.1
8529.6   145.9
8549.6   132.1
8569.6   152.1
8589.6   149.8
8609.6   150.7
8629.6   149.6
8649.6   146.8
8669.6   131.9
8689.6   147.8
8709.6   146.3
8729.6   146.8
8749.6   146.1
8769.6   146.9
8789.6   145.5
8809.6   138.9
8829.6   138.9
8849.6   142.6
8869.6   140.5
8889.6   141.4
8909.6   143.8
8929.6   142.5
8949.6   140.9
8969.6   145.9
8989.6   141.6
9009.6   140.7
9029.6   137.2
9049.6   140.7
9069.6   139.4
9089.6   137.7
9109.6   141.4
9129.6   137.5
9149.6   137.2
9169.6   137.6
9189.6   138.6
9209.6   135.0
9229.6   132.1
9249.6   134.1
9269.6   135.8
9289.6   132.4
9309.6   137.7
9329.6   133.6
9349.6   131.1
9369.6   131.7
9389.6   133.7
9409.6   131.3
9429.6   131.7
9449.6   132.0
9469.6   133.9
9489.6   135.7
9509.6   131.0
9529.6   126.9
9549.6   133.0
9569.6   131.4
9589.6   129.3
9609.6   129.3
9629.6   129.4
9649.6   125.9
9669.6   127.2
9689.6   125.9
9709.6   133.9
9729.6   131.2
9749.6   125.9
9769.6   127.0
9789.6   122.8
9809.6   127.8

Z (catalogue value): 0.000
